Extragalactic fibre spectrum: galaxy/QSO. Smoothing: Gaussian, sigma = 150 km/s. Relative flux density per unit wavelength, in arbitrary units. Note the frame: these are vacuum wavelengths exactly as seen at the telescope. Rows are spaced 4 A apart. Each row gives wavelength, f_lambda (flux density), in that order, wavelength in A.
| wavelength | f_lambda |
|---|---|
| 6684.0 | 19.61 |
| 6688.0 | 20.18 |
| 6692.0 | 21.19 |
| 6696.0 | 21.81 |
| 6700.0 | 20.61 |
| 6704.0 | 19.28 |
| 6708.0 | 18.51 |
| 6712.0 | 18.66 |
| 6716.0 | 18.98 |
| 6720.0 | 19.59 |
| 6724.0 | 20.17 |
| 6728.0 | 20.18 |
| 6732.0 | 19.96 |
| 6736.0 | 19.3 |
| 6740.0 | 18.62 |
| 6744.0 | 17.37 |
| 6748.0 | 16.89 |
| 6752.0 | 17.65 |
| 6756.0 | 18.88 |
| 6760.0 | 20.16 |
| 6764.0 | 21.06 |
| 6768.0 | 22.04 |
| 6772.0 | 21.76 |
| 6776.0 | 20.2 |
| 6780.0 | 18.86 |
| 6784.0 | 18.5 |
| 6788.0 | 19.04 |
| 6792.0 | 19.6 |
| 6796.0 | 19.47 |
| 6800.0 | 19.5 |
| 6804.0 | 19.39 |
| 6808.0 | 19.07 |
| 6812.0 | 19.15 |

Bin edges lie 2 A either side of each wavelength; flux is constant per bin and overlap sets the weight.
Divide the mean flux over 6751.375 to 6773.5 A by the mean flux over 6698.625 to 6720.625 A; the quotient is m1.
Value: 1.06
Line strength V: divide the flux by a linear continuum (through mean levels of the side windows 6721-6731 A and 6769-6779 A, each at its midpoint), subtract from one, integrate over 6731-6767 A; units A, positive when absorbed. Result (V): 2.7 A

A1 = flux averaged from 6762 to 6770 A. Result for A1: 21.5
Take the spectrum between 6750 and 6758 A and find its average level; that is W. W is 18.3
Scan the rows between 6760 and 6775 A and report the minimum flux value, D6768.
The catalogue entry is 20.16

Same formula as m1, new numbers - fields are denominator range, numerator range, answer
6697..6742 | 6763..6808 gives 1.02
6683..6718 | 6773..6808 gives 0.97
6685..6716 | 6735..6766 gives 0.94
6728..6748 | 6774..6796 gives 1.03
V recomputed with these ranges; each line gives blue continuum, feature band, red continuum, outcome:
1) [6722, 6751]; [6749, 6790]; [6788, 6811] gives -1.3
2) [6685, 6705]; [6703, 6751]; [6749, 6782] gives 3.3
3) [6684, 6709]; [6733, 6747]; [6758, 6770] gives 1.6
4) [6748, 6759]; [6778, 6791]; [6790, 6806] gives 0.2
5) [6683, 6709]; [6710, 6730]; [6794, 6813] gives 0.5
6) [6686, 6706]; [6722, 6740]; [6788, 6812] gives 0.4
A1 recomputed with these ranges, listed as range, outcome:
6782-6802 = 19.2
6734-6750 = 18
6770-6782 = 20.3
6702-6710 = 18.9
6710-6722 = 19.1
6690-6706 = 20.7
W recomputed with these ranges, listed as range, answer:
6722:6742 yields 19.6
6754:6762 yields 19.5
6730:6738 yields 19.6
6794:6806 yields 19.5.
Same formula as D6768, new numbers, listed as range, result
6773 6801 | 18.5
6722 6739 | 19.3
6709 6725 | 18.66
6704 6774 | 16.89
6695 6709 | 18.51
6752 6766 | 17.65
